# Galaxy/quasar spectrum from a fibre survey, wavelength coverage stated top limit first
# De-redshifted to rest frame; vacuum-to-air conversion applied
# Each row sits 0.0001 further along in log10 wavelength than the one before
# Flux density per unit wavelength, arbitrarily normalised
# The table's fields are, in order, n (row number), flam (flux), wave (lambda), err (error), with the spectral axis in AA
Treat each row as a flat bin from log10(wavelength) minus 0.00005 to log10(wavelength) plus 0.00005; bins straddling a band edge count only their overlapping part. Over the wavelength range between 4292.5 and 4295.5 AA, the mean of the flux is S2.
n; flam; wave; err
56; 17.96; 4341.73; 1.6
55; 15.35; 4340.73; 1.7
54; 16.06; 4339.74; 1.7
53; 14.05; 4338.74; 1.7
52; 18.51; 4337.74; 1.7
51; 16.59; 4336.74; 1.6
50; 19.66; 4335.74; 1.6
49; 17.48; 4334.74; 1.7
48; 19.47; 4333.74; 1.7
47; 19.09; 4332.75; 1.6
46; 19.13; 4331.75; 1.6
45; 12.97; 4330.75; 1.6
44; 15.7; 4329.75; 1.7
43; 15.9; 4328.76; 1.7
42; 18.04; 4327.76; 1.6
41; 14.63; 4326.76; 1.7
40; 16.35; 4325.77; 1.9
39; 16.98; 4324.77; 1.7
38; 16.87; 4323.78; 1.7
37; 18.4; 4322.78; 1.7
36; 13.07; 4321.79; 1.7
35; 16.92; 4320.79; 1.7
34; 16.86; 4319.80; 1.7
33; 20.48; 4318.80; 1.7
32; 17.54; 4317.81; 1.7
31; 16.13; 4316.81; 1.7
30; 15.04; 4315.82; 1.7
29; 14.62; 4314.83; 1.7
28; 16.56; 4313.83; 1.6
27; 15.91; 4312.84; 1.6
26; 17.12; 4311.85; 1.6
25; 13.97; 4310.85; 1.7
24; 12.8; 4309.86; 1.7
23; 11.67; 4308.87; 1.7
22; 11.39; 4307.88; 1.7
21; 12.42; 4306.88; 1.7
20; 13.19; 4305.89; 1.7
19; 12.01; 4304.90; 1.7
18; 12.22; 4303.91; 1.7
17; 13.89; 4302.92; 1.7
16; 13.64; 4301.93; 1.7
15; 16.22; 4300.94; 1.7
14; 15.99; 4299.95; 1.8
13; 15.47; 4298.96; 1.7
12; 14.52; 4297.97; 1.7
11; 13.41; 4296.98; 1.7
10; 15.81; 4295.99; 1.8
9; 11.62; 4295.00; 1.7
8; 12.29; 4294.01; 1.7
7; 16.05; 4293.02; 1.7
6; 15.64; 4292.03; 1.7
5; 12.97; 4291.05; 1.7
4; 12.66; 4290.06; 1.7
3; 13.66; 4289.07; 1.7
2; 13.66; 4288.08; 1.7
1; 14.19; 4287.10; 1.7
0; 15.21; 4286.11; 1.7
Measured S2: 13.3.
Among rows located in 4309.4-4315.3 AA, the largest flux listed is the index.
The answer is 17.12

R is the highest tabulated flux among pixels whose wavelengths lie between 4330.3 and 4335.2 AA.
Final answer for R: 19.47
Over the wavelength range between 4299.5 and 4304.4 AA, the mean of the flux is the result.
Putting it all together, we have 14.4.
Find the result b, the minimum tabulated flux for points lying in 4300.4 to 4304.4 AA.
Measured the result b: 12.22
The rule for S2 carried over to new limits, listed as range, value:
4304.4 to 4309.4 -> 12.1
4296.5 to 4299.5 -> 14.5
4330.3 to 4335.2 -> 17.7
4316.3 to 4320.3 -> 17.7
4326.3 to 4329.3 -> 16.2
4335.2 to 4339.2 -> 17.2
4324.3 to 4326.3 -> 16.6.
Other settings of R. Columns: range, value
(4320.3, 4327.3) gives 18.4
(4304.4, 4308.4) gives 13.19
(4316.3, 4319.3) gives 20.48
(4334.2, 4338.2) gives 19.66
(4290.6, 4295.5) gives 16.05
